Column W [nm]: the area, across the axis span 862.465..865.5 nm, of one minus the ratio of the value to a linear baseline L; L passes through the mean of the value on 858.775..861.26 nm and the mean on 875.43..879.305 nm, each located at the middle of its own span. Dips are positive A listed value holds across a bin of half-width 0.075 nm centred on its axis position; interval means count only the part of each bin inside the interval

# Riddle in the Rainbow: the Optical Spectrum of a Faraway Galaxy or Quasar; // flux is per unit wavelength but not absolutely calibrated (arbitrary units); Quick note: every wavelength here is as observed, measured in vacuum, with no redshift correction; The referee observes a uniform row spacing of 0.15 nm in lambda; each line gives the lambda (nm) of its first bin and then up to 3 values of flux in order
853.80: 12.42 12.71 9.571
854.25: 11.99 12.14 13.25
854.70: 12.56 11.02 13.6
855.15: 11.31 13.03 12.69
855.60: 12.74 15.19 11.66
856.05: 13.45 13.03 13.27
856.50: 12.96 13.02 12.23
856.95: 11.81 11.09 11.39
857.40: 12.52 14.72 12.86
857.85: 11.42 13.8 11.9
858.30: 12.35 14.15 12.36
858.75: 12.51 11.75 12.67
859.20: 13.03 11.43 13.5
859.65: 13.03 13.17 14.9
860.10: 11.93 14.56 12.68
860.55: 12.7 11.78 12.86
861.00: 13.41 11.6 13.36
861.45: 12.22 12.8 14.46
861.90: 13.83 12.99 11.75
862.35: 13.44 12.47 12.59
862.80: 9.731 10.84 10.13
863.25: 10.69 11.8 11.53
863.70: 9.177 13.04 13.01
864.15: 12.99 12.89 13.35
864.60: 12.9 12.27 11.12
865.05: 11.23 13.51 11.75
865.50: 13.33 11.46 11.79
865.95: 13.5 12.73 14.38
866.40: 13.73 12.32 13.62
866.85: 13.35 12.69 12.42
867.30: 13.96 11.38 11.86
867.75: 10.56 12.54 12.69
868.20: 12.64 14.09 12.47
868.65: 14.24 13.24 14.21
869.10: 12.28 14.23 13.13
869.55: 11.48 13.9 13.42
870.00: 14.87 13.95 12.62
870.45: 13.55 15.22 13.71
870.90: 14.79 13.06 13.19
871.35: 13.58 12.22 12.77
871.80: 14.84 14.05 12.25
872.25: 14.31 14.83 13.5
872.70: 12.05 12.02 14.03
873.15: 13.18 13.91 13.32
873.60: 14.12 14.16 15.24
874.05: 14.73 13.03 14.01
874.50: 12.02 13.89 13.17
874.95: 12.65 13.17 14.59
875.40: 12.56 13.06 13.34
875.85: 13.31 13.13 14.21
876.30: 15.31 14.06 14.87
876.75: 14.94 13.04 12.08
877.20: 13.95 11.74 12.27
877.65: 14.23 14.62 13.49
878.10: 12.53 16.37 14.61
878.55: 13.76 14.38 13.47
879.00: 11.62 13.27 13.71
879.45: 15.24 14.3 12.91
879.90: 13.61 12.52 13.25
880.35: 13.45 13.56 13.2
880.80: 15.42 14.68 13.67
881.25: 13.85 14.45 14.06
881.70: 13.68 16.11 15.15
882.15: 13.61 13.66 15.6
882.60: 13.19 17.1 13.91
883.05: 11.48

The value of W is 0.263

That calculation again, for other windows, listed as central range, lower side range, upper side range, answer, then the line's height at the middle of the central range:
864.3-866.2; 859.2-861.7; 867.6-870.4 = 0.082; 13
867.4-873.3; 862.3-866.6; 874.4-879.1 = -0.194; 12.8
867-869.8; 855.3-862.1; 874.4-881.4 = 0.083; 13.2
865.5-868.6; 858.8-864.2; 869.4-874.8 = 0.071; 13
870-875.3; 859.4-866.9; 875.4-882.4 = -0.116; 13.3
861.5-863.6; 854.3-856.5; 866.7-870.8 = 0.144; 13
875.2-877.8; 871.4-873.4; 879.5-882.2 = 0.016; 13.7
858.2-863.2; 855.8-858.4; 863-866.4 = -0.079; 12.4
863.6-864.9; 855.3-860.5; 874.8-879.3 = 0.072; 13.1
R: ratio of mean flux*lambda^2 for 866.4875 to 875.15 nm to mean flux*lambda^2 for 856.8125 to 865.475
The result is 1.09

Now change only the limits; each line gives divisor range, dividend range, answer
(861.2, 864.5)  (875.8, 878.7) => 1.17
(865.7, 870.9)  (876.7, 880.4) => 1.06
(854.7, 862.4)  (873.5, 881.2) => 1.12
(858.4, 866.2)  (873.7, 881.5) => 1.14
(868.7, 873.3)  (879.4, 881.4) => 1.05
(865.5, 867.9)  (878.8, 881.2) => 1.11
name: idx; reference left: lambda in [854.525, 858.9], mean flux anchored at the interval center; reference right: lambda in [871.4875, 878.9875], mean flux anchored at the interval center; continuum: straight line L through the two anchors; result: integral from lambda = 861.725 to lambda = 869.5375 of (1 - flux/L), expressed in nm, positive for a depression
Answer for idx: 0.36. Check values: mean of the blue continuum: 12.7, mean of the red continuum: 13.6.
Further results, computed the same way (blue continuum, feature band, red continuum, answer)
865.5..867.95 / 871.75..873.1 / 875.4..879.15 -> -0.03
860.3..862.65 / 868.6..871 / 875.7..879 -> -0.06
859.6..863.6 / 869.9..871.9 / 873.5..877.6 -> -0.08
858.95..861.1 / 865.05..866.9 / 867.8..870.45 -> 0.04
